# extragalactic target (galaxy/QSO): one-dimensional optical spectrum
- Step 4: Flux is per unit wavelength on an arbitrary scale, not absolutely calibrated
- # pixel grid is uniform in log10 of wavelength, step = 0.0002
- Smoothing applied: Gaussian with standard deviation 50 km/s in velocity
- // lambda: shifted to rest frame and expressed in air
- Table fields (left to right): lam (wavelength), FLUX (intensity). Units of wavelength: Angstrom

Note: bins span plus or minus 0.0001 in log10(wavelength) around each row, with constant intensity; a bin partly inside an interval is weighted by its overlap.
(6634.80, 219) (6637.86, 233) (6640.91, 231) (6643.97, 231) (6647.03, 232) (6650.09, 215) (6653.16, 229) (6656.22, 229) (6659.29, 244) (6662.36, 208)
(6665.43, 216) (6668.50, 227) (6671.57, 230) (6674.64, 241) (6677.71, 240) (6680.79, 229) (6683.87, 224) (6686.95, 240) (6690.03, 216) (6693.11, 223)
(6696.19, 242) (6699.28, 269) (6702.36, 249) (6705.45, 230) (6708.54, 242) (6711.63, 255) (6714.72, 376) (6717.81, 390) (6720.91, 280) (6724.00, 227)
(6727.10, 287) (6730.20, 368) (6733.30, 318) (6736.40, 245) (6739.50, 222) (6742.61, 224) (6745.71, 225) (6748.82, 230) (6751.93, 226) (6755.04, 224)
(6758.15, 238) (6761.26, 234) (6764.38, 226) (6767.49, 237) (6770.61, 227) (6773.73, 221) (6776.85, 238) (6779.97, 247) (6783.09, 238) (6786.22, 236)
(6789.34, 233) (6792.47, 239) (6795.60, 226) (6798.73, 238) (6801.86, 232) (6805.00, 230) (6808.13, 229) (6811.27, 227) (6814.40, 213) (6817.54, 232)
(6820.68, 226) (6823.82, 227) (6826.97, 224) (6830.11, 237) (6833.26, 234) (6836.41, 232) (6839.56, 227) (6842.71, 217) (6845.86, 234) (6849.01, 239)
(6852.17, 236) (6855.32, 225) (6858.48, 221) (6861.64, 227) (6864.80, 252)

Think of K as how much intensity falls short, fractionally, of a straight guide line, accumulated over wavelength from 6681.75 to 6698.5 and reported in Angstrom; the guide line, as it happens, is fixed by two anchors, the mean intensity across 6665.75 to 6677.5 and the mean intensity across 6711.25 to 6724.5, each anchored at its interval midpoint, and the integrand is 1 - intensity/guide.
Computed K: 2.2 Angstrom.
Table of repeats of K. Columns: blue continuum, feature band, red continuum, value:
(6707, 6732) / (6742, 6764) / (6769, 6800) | 3.2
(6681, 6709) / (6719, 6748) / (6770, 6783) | -3.8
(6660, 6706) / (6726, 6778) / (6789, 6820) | -3.4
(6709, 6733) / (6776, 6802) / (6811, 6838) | 2.0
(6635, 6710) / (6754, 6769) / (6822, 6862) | -0.1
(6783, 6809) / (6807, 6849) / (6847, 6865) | 0.8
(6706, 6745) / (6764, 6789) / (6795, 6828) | 1.6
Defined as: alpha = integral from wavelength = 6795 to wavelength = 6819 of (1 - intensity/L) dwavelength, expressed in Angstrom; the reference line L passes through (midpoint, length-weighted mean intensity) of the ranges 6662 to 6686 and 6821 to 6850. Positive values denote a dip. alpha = 0.10 Angstrom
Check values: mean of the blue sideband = 228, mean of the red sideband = 230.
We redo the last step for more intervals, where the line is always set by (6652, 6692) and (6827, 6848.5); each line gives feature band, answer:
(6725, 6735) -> -3.9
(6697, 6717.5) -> -4.2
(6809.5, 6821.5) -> 0.3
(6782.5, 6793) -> -0.3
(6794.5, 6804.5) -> -0.1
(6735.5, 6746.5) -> 0.0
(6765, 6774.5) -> 0.0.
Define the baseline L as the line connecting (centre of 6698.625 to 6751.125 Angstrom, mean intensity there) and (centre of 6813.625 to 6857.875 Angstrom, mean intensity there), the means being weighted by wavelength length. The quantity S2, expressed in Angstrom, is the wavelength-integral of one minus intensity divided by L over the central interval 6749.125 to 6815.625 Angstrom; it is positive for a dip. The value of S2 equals 4.8 Angstrom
